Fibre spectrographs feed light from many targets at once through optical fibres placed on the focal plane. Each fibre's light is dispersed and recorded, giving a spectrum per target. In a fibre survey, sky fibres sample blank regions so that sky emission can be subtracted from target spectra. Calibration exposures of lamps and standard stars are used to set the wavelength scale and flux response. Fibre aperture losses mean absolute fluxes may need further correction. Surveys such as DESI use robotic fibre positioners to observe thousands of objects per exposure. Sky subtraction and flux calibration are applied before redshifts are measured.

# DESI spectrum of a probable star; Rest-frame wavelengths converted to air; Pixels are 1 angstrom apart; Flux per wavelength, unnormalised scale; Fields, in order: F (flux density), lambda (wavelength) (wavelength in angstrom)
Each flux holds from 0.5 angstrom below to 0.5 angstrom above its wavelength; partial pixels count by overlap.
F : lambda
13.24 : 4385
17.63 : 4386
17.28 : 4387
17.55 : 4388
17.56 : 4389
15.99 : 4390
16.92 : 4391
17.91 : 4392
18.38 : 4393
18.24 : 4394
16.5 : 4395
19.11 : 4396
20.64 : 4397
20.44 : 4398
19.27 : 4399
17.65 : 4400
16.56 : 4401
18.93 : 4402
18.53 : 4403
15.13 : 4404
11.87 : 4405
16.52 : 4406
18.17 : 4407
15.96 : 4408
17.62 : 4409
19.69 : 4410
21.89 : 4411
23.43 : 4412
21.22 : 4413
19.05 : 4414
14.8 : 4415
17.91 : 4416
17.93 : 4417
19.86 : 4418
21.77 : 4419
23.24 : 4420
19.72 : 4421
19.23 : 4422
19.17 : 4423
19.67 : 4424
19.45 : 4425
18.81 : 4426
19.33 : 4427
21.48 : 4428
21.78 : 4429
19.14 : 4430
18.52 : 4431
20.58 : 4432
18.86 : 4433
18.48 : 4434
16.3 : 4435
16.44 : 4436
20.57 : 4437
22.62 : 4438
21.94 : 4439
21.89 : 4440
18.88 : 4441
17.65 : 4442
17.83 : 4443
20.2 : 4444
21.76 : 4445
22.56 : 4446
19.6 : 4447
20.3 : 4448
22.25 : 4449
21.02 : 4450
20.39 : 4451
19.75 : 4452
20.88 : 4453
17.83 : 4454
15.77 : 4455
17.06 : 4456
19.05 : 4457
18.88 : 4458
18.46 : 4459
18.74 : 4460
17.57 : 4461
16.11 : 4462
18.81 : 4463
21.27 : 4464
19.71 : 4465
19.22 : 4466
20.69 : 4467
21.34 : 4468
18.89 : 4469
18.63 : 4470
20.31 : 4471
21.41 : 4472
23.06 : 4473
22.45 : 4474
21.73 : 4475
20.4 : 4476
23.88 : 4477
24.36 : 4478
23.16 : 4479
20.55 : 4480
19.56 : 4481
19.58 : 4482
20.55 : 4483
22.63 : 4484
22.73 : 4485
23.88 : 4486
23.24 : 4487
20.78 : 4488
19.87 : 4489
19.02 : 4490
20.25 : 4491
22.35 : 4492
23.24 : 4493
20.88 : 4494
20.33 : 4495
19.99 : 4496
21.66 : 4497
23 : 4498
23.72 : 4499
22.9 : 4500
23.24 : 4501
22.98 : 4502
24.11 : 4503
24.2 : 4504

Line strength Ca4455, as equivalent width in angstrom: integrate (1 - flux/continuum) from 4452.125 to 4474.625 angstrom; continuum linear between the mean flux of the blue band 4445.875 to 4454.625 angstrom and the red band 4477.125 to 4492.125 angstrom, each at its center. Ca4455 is 1.5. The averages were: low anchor 20.4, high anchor 21.5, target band 19.4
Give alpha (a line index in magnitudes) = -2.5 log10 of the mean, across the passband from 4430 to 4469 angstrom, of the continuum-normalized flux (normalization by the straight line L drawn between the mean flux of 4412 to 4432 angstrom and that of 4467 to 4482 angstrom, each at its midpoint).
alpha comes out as 0.06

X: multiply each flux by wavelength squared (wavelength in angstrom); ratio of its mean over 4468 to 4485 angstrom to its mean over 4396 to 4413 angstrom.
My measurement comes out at 1.2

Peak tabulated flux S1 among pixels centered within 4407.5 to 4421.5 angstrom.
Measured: 23.43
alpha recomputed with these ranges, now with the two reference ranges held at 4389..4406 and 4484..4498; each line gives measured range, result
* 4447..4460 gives 0.04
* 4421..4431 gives -0.05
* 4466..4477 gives -0.01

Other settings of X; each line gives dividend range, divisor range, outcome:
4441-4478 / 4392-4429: 1.08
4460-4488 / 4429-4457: 1.08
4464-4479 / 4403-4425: 1.16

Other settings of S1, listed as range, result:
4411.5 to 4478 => 24.36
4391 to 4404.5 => 20.64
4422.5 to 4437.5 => 21.78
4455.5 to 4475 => 23.06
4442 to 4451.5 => 22.56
